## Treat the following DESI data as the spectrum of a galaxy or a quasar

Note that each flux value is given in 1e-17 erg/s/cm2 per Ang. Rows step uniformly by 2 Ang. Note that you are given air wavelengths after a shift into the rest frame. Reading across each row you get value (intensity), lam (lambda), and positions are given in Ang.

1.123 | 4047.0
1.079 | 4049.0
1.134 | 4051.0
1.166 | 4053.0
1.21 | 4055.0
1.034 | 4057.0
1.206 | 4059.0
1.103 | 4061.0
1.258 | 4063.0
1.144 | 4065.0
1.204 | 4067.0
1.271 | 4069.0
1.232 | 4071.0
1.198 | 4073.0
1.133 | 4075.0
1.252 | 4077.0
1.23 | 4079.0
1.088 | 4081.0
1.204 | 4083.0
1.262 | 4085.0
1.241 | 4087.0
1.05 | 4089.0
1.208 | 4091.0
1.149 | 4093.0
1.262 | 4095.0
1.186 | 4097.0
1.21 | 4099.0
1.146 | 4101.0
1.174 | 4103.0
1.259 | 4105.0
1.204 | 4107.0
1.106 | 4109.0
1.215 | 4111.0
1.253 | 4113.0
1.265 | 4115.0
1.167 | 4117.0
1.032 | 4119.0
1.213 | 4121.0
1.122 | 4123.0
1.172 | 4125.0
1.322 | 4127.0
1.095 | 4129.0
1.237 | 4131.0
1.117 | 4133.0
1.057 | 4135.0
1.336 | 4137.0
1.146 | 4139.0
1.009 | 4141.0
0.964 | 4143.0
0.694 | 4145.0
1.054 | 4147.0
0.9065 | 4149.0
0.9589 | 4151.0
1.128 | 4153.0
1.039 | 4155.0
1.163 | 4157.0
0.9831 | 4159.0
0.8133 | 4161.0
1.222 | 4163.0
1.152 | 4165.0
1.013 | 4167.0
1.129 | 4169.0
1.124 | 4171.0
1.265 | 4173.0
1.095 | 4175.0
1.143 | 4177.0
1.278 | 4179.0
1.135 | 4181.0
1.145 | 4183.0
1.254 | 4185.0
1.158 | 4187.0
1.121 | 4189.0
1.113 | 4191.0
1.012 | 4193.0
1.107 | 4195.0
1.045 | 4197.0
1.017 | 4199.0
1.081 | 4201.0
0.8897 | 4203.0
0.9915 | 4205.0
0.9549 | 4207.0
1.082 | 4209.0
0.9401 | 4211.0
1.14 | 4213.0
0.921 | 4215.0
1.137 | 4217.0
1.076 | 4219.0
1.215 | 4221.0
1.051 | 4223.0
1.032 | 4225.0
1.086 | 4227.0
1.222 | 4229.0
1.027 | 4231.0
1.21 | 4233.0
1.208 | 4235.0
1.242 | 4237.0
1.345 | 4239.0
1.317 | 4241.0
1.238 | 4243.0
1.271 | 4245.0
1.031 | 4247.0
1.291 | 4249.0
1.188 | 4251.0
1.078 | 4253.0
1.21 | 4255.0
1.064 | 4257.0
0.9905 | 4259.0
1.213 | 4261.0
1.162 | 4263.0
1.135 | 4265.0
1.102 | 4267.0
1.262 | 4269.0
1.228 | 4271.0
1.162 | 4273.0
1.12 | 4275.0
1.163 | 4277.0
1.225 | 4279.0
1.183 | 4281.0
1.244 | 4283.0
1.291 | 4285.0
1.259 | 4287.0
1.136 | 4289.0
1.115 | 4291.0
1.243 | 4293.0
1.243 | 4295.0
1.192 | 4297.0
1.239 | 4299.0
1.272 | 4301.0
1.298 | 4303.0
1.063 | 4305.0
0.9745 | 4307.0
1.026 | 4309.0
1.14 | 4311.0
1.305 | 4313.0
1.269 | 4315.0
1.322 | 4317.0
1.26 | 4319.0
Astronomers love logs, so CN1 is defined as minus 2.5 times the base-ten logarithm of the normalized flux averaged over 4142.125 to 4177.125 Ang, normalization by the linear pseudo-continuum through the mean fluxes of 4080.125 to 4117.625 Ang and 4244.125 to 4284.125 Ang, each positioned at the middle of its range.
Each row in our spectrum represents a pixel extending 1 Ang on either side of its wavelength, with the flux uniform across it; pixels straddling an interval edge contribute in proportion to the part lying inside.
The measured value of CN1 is 0.13 mag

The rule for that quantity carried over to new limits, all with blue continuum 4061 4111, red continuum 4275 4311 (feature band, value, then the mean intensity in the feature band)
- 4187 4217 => 0.15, 1.04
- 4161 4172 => 0.09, 1.1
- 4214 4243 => 0.03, 1.15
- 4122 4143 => 0.04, 1.15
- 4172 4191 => 0.01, 1.17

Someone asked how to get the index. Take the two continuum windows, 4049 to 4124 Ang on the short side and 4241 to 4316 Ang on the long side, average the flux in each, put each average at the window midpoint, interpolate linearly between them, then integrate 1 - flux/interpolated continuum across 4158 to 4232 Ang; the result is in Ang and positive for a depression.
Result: 6.0 Ang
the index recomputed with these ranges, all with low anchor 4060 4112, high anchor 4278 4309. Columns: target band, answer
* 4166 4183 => 0.6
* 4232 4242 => -0.6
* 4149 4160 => 1.4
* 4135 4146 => 1.5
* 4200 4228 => 3.5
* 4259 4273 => 0.3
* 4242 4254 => 0.1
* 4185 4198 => 1.0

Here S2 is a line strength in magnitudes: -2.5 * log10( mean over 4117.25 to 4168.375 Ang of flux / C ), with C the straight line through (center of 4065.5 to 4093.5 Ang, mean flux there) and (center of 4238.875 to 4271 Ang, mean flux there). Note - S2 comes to 0.10 mag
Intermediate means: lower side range 1.19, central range 1.08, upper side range 1.18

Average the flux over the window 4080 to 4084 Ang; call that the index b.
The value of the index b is 1.15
